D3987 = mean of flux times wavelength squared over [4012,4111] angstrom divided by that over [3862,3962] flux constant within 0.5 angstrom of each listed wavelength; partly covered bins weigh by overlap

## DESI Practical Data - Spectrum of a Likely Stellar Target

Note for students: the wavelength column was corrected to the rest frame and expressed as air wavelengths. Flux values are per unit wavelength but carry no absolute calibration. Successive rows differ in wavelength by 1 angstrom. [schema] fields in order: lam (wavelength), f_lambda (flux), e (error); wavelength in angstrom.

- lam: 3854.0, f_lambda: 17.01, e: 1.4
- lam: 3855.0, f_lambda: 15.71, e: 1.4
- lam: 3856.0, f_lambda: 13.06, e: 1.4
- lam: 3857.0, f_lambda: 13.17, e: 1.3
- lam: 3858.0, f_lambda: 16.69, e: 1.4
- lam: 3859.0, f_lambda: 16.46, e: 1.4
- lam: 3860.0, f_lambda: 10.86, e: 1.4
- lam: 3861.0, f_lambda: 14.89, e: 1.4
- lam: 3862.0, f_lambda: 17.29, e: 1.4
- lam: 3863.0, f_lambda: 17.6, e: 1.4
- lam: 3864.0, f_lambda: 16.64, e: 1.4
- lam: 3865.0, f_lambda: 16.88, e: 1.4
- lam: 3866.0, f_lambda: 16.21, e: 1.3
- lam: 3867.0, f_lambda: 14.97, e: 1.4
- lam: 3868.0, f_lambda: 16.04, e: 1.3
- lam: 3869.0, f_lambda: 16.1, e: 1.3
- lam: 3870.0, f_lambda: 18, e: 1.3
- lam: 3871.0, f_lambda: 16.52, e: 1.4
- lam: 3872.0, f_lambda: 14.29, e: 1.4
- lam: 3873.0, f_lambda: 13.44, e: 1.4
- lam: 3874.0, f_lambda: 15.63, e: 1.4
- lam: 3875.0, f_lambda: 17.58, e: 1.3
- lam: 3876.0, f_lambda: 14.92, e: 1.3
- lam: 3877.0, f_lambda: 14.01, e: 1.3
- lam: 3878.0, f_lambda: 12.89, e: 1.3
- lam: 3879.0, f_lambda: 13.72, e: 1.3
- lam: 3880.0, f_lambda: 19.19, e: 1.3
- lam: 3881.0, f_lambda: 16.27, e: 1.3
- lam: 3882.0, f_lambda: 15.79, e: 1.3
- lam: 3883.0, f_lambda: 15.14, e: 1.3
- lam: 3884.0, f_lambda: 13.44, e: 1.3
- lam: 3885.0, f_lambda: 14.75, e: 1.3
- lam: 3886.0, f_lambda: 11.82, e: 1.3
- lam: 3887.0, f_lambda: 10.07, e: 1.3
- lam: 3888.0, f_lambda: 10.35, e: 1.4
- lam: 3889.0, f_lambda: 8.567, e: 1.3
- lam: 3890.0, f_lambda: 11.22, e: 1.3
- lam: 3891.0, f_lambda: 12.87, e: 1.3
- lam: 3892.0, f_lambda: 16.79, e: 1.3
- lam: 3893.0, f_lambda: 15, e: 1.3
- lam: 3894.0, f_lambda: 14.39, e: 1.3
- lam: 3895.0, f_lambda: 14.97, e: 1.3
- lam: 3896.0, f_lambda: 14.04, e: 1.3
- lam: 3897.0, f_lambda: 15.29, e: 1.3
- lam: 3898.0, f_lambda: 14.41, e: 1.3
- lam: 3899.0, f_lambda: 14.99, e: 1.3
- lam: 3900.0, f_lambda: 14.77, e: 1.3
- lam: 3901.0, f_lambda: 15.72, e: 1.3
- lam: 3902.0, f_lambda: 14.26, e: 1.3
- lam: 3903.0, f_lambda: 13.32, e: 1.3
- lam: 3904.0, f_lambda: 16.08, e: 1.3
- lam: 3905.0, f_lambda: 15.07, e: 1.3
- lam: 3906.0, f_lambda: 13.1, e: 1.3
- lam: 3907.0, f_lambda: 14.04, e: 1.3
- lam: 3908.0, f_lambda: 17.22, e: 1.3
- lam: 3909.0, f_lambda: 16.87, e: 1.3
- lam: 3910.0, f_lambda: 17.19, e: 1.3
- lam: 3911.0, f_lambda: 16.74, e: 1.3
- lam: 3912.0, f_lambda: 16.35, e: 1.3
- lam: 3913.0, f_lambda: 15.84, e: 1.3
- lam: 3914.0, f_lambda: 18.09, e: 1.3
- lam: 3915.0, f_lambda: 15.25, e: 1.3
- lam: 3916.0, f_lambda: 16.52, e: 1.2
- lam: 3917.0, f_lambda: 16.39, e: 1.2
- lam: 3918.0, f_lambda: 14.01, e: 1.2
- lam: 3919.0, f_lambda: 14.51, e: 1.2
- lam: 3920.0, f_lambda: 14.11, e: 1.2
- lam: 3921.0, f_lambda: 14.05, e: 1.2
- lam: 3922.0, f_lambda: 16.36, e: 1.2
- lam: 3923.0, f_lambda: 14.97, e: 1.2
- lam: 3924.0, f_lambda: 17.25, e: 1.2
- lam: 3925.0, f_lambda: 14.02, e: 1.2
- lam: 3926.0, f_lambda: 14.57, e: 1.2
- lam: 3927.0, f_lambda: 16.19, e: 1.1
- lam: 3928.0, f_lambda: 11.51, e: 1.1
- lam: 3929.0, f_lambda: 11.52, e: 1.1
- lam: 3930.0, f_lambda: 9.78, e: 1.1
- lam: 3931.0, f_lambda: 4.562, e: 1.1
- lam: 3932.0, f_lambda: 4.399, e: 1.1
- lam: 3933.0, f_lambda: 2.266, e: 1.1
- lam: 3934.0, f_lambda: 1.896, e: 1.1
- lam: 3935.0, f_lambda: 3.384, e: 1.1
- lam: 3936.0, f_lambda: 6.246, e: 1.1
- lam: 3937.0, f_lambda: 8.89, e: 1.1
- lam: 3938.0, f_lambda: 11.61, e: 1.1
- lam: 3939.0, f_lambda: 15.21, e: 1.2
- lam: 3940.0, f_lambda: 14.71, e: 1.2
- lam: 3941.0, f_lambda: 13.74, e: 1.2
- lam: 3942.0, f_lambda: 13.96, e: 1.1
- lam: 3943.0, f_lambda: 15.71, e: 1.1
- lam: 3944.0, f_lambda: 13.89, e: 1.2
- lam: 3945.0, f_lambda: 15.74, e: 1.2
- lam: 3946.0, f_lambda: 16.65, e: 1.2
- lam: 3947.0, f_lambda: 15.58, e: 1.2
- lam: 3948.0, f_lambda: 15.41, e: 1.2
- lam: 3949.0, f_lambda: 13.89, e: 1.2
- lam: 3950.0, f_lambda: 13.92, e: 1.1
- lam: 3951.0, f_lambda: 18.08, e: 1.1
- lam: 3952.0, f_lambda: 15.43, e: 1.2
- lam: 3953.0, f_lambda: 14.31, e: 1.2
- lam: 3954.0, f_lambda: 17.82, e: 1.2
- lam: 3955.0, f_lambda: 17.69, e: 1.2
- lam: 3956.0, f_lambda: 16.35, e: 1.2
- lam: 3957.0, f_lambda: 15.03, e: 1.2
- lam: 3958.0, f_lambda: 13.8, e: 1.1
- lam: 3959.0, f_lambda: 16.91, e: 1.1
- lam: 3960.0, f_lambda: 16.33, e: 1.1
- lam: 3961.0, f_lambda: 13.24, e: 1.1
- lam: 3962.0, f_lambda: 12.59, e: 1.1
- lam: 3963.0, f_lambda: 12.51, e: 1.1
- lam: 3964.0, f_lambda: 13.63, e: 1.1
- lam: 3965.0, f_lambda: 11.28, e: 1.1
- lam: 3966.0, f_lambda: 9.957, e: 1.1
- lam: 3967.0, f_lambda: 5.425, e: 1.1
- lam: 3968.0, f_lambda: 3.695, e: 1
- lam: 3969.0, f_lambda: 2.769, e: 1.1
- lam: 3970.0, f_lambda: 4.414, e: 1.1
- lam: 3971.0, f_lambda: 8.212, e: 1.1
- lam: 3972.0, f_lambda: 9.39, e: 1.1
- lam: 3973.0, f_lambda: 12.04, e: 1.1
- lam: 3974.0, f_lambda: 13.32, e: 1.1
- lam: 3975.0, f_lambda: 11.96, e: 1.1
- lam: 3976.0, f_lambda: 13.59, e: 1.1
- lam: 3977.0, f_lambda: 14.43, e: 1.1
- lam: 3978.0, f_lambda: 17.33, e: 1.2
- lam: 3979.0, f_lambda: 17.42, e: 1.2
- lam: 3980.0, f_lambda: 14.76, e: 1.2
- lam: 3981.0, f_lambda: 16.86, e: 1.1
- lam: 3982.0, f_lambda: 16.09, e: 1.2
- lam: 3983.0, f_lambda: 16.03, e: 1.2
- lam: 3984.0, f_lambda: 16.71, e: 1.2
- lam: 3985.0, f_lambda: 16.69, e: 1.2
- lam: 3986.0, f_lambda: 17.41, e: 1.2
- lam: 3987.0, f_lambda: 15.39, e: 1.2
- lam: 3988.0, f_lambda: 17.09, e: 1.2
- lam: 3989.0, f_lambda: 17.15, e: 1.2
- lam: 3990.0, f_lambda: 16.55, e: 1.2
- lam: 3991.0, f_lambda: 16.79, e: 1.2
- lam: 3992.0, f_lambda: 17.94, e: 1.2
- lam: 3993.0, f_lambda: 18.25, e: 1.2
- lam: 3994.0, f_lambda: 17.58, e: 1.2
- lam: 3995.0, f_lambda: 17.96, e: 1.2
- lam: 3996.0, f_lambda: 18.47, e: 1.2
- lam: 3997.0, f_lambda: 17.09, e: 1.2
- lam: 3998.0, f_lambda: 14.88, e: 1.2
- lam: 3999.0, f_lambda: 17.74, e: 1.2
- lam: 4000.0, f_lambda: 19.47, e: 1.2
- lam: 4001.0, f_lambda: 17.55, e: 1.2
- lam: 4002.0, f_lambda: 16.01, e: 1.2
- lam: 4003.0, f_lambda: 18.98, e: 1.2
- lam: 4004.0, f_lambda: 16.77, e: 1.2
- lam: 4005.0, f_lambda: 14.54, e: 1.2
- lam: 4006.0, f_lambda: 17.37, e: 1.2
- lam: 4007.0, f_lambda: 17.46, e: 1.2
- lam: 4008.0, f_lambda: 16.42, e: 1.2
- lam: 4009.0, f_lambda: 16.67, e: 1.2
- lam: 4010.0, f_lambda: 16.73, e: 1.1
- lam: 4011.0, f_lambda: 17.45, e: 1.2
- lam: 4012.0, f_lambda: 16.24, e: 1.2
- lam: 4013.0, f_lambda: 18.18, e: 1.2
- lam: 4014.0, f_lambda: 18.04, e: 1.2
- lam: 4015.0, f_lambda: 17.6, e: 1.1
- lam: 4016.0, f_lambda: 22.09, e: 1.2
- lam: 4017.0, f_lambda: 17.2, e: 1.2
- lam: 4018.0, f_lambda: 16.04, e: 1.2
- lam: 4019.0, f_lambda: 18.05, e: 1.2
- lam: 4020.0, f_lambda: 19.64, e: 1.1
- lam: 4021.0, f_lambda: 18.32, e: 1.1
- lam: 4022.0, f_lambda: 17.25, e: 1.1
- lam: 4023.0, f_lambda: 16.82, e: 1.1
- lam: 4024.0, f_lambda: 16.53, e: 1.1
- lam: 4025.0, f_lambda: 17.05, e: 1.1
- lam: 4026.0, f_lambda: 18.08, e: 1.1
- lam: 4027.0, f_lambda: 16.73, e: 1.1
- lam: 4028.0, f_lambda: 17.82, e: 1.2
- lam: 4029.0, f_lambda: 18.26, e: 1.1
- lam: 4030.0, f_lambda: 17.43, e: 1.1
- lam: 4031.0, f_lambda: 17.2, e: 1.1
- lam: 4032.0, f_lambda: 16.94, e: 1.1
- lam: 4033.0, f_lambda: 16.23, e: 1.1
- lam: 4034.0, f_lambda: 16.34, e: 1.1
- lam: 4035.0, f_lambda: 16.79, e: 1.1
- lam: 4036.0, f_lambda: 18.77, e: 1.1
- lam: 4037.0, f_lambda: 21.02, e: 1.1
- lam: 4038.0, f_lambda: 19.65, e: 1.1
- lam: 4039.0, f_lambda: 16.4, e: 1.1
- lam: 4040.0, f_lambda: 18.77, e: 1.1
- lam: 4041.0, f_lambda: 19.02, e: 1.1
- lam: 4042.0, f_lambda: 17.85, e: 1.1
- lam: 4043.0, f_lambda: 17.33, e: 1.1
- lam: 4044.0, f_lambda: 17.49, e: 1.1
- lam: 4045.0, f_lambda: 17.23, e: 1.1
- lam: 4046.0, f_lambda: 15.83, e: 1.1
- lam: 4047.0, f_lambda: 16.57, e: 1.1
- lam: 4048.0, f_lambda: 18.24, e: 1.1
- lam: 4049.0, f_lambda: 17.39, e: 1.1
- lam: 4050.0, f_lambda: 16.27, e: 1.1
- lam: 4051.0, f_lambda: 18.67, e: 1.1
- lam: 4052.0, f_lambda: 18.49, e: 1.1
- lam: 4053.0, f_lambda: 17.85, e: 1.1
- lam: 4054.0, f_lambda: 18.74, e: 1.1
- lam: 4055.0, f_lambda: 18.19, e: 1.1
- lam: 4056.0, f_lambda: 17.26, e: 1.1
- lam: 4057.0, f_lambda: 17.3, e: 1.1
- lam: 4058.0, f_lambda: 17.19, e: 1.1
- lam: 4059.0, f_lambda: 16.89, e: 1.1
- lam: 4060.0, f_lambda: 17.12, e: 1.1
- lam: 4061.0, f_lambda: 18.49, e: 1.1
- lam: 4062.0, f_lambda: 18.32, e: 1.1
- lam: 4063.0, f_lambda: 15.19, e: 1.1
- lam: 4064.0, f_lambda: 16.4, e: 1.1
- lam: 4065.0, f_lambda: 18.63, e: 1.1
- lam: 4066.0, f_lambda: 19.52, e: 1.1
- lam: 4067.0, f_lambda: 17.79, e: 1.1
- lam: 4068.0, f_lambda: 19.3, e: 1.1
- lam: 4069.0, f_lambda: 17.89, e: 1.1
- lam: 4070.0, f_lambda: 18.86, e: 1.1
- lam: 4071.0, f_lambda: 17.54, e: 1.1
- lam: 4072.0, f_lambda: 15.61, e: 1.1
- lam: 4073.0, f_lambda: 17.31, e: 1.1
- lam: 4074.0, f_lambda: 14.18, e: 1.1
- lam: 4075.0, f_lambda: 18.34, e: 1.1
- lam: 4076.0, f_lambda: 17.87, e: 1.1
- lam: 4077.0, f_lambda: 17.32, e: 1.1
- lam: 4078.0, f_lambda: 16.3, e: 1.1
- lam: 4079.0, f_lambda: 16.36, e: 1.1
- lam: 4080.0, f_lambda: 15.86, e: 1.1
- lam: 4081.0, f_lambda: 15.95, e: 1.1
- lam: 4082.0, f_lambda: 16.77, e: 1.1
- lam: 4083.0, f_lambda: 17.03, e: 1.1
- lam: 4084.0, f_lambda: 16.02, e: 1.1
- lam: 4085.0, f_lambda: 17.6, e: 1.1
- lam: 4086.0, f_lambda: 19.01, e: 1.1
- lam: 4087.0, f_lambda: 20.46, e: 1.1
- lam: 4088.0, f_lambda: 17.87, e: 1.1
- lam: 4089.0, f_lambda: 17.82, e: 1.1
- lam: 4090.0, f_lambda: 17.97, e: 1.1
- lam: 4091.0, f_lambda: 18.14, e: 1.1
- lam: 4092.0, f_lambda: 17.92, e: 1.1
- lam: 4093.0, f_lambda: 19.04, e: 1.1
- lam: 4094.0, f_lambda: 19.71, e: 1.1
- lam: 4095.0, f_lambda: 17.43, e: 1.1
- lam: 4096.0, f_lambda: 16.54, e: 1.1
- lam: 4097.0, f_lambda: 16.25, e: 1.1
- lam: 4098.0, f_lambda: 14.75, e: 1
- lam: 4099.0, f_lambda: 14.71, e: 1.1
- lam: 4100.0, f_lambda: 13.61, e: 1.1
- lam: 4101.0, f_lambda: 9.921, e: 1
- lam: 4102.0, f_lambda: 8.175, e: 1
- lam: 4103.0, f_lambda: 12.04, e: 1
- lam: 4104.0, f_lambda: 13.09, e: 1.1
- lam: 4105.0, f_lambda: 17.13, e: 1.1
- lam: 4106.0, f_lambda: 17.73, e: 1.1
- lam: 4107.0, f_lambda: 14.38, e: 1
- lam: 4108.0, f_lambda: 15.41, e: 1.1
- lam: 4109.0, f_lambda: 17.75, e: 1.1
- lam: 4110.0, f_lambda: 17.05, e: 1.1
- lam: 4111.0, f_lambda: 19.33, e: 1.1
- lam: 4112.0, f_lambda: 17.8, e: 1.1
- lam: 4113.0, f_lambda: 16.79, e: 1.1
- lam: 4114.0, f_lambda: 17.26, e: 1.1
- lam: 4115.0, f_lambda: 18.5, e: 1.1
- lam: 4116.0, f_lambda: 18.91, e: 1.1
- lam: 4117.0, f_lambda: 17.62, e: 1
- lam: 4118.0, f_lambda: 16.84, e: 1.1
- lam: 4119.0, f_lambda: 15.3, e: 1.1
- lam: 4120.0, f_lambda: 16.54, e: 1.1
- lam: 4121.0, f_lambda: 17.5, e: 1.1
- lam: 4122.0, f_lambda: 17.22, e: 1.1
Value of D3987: 1.30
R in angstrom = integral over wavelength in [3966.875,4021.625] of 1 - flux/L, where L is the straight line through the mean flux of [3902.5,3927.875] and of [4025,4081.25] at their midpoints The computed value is 3.27 angstrom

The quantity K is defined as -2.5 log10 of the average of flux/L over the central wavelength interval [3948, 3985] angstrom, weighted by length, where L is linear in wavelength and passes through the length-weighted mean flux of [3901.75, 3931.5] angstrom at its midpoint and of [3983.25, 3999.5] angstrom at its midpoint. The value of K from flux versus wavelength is 0.22 mag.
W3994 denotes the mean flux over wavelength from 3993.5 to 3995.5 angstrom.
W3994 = 17.8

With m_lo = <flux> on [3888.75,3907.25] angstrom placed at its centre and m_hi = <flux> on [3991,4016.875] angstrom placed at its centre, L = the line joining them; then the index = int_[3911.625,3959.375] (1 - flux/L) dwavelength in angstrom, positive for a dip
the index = 5.9 angstrom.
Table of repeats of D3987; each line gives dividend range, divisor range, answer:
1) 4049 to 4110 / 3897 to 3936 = 1.37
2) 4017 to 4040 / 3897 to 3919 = 1.21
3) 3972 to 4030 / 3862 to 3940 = 1.28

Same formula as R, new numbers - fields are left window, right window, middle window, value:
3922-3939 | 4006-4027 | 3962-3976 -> 4.13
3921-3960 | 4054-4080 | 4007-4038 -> -3.45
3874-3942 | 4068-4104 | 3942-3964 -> -1.44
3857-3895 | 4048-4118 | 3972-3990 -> 0.57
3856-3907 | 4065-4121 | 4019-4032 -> -1.18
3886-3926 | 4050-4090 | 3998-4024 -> -1.53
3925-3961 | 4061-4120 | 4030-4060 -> -3.99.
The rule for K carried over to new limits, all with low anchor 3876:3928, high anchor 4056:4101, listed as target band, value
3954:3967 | 0.12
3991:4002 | -0.10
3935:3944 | 0.25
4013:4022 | -0.12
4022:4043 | -0.07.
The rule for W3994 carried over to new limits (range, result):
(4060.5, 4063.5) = 17.3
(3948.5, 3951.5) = 15.3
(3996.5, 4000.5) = 17.3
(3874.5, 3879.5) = 14.6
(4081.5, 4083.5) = 16.9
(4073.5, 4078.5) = 16.8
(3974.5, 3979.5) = 14.9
